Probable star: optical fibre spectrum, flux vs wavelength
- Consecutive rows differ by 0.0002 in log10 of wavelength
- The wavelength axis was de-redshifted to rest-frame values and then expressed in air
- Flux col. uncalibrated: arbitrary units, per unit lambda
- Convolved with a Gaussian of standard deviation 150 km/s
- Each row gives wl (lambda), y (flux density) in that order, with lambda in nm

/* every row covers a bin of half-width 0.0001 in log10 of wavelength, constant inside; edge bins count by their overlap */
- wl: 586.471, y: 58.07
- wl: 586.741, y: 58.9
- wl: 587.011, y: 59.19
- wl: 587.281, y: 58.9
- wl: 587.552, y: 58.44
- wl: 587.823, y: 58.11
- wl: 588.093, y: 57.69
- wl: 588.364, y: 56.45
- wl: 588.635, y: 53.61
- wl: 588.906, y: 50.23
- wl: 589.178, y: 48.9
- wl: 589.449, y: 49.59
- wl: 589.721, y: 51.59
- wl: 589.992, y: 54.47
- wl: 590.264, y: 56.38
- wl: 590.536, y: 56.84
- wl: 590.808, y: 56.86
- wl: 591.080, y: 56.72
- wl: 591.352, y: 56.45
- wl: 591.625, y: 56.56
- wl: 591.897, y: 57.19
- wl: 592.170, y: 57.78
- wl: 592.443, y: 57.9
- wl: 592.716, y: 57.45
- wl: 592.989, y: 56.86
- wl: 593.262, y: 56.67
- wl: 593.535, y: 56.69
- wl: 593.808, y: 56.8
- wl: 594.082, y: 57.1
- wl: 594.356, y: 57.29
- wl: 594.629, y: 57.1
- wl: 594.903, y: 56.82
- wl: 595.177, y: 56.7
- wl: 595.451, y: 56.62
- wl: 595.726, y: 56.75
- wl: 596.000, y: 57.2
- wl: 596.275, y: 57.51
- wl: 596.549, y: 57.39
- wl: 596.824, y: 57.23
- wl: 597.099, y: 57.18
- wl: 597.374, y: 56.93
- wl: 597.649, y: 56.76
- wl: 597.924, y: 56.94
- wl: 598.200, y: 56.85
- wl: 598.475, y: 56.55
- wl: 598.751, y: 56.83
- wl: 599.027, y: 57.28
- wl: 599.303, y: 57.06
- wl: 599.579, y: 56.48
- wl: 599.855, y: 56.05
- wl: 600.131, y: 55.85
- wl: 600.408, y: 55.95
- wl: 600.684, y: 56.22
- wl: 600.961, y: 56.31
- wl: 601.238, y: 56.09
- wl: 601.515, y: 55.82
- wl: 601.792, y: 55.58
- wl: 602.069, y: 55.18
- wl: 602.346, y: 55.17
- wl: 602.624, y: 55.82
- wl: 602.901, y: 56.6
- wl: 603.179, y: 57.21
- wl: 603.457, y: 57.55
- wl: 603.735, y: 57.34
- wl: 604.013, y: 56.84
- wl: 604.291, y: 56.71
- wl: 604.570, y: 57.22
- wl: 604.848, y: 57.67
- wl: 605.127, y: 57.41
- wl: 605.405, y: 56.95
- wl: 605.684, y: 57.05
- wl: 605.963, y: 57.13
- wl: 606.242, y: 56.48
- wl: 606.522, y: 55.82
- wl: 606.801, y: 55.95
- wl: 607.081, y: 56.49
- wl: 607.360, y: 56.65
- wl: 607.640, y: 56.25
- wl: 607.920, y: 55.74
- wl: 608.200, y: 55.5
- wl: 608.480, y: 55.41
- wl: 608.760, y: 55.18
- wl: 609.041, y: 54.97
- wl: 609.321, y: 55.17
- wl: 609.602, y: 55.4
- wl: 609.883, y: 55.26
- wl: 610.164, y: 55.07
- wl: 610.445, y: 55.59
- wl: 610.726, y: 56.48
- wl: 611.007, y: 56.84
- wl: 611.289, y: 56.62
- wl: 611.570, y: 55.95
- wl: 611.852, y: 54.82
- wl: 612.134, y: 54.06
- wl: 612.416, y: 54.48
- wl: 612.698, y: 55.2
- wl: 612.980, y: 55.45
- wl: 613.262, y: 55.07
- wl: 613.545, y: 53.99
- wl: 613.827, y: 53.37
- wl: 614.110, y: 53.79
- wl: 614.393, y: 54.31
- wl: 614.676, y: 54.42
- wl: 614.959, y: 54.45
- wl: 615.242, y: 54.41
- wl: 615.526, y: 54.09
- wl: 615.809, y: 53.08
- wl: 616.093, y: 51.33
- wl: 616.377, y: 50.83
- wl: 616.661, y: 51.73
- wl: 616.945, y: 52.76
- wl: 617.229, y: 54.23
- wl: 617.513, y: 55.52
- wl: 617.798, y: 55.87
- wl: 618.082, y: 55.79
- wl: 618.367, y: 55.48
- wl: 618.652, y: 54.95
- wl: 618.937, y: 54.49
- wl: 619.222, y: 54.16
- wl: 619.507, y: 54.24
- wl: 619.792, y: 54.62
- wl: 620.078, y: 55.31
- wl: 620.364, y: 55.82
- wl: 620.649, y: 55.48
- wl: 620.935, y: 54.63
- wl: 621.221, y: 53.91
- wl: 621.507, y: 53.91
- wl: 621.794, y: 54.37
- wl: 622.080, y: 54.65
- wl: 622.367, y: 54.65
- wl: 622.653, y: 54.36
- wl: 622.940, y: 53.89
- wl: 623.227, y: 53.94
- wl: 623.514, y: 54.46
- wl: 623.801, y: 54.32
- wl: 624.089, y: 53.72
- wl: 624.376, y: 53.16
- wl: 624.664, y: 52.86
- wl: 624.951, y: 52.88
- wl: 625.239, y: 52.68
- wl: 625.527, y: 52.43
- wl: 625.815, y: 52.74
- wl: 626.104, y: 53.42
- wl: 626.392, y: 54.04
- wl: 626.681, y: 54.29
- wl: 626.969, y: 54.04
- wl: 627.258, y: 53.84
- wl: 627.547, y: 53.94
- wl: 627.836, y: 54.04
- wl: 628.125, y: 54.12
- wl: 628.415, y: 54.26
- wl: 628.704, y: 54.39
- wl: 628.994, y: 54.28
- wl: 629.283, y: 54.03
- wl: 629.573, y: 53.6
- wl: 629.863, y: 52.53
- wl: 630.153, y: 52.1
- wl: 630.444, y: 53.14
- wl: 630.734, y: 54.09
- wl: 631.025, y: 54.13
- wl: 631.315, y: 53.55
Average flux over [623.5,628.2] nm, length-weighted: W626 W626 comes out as 53.6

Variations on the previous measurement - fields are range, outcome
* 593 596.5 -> 57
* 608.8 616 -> 54.9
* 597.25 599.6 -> 56.9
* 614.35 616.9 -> 53.1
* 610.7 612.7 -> 55.5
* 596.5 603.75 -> 56.5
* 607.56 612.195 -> 55.6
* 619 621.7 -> 54.7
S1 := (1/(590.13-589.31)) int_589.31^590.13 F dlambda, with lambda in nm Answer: 51.9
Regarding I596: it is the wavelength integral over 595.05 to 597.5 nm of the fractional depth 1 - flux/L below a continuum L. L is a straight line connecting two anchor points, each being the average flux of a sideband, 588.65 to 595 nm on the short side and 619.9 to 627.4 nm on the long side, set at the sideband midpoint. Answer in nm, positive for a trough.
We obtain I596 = -0.07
